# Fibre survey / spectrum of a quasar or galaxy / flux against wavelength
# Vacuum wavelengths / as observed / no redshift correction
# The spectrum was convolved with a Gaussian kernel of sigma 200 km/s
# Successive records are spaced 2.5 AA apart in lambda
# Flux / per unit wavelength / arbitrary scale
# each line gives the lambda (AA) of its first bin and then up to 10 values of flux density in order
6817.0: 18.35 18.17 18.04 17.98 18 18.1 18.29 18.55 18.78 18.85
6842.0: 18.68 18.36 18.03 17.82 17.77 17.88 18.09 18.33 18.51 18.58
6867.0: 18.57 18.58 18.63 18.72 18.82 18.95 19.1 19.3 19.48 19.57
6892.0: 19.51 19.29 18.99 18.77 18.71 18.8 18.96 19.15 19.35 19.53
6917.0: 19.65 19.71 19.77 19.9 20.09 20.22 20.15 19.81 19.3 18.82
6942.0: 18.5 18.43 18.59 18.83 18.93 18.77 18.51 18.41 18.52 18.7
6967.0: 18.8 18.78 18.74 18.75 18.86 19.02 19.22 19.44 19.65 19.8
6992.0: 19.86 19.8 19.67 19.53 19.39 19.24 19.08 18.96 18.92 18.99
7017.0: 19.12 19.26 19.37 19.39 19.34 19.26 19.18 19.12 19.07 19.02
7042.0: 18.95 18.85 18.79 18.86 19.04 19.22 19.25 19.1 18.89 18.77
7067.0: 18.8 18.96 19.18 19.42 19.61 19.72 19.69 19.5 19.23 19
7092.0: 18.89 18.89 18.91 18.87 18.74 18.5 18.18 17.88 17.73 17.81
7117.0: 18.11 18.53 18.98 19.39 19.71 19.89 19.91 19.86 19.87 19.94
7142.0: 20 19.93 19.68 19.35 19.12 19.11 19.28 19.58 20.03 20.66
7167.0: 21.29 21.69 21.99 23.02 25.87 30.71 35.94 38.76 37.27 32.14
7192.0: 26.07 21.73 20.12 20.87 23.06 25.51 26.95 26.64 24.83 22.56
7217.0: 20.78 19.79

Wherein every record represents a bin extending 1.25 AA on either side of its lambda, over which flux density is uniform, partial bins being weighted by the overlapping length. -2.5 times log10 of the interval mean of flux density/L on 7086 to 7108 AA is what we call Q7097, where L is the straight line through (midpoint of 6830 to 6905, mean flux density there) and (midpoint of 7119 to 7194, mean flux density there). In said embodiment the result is 0.17 mag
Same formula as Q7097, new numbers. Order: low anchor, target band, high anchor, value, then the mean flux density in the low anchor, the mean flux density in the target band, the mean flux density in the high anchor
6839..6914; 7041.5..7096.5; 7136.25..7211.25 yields 0.157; 18.7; 19.1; 23.9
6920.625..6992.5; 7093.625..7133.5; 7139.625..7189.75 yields 0.213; 19.1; 18.8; 24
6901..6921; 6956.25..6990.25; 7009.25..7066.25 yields 0.013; 19.2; 18.9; 19.1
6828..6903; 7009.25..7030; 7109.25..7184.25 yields 0.045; 18.7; 19.2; 21.1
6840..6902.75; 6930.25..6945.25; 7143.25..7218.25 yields 0.035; 18.7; 19.2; 24.2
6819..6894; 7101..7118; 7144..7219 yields 0.254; 18.5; 18.1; 24.1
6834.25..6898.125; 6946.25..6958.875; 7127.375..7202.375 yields 0.071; 18.7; 18.7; 23.2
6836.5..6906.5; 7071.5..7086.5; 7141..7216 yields 0.148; 18.7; 19.5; 24.1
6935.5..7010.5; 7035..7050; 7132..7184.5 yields 0.071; 19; 18.9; 22.2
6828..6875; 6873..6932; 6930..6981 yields -0.041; 18.4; 19.3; 18.9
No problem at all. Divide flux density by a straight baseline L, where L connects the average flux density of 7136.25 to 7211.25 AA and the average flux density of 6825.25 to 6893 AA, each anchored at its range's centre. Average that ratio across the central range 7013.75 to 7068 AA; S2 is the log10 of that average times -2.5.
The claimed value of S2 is 0.137 mag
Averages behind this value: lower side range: 18.6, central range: 19.1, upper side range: 23.9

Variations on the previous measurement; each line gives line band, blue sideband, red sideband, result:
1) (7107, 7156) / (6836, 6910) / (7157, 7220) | 0.240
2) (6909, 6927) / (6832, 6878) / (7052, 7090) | -0.056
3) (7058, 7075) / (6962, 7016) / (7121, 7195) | 0.106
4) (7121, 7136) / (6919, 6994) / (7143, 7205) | 0.174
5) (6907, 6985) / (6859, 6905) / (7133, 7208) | 0.045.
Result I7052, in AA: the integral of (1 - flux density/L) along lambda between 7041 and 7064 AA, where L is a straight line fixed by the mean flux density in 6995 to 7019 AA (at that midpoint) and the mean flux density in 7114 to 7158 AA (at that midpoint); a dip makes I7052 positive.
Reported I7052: 0.36 AA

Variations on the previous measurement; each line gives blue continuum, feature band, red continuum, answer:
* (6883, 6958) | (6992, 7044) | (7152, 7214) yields 5.2 AA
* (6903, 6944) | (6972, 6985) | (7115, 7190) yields 0.8 AA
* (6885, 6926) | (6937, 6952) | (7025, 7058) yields 0.4 AA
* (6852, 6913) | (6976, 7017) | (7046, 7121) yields -1.0 AA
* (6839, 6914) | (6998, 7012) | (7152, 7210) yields 1.4 AA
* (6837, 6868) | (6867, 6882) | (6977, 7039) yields -0.2 AA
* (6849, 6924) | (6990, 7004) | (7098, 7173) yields -0.4 AA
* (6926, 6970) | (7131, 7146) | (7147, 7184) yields 1.7 AA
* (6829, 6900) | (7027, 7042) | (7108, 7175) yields 0.1 AA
